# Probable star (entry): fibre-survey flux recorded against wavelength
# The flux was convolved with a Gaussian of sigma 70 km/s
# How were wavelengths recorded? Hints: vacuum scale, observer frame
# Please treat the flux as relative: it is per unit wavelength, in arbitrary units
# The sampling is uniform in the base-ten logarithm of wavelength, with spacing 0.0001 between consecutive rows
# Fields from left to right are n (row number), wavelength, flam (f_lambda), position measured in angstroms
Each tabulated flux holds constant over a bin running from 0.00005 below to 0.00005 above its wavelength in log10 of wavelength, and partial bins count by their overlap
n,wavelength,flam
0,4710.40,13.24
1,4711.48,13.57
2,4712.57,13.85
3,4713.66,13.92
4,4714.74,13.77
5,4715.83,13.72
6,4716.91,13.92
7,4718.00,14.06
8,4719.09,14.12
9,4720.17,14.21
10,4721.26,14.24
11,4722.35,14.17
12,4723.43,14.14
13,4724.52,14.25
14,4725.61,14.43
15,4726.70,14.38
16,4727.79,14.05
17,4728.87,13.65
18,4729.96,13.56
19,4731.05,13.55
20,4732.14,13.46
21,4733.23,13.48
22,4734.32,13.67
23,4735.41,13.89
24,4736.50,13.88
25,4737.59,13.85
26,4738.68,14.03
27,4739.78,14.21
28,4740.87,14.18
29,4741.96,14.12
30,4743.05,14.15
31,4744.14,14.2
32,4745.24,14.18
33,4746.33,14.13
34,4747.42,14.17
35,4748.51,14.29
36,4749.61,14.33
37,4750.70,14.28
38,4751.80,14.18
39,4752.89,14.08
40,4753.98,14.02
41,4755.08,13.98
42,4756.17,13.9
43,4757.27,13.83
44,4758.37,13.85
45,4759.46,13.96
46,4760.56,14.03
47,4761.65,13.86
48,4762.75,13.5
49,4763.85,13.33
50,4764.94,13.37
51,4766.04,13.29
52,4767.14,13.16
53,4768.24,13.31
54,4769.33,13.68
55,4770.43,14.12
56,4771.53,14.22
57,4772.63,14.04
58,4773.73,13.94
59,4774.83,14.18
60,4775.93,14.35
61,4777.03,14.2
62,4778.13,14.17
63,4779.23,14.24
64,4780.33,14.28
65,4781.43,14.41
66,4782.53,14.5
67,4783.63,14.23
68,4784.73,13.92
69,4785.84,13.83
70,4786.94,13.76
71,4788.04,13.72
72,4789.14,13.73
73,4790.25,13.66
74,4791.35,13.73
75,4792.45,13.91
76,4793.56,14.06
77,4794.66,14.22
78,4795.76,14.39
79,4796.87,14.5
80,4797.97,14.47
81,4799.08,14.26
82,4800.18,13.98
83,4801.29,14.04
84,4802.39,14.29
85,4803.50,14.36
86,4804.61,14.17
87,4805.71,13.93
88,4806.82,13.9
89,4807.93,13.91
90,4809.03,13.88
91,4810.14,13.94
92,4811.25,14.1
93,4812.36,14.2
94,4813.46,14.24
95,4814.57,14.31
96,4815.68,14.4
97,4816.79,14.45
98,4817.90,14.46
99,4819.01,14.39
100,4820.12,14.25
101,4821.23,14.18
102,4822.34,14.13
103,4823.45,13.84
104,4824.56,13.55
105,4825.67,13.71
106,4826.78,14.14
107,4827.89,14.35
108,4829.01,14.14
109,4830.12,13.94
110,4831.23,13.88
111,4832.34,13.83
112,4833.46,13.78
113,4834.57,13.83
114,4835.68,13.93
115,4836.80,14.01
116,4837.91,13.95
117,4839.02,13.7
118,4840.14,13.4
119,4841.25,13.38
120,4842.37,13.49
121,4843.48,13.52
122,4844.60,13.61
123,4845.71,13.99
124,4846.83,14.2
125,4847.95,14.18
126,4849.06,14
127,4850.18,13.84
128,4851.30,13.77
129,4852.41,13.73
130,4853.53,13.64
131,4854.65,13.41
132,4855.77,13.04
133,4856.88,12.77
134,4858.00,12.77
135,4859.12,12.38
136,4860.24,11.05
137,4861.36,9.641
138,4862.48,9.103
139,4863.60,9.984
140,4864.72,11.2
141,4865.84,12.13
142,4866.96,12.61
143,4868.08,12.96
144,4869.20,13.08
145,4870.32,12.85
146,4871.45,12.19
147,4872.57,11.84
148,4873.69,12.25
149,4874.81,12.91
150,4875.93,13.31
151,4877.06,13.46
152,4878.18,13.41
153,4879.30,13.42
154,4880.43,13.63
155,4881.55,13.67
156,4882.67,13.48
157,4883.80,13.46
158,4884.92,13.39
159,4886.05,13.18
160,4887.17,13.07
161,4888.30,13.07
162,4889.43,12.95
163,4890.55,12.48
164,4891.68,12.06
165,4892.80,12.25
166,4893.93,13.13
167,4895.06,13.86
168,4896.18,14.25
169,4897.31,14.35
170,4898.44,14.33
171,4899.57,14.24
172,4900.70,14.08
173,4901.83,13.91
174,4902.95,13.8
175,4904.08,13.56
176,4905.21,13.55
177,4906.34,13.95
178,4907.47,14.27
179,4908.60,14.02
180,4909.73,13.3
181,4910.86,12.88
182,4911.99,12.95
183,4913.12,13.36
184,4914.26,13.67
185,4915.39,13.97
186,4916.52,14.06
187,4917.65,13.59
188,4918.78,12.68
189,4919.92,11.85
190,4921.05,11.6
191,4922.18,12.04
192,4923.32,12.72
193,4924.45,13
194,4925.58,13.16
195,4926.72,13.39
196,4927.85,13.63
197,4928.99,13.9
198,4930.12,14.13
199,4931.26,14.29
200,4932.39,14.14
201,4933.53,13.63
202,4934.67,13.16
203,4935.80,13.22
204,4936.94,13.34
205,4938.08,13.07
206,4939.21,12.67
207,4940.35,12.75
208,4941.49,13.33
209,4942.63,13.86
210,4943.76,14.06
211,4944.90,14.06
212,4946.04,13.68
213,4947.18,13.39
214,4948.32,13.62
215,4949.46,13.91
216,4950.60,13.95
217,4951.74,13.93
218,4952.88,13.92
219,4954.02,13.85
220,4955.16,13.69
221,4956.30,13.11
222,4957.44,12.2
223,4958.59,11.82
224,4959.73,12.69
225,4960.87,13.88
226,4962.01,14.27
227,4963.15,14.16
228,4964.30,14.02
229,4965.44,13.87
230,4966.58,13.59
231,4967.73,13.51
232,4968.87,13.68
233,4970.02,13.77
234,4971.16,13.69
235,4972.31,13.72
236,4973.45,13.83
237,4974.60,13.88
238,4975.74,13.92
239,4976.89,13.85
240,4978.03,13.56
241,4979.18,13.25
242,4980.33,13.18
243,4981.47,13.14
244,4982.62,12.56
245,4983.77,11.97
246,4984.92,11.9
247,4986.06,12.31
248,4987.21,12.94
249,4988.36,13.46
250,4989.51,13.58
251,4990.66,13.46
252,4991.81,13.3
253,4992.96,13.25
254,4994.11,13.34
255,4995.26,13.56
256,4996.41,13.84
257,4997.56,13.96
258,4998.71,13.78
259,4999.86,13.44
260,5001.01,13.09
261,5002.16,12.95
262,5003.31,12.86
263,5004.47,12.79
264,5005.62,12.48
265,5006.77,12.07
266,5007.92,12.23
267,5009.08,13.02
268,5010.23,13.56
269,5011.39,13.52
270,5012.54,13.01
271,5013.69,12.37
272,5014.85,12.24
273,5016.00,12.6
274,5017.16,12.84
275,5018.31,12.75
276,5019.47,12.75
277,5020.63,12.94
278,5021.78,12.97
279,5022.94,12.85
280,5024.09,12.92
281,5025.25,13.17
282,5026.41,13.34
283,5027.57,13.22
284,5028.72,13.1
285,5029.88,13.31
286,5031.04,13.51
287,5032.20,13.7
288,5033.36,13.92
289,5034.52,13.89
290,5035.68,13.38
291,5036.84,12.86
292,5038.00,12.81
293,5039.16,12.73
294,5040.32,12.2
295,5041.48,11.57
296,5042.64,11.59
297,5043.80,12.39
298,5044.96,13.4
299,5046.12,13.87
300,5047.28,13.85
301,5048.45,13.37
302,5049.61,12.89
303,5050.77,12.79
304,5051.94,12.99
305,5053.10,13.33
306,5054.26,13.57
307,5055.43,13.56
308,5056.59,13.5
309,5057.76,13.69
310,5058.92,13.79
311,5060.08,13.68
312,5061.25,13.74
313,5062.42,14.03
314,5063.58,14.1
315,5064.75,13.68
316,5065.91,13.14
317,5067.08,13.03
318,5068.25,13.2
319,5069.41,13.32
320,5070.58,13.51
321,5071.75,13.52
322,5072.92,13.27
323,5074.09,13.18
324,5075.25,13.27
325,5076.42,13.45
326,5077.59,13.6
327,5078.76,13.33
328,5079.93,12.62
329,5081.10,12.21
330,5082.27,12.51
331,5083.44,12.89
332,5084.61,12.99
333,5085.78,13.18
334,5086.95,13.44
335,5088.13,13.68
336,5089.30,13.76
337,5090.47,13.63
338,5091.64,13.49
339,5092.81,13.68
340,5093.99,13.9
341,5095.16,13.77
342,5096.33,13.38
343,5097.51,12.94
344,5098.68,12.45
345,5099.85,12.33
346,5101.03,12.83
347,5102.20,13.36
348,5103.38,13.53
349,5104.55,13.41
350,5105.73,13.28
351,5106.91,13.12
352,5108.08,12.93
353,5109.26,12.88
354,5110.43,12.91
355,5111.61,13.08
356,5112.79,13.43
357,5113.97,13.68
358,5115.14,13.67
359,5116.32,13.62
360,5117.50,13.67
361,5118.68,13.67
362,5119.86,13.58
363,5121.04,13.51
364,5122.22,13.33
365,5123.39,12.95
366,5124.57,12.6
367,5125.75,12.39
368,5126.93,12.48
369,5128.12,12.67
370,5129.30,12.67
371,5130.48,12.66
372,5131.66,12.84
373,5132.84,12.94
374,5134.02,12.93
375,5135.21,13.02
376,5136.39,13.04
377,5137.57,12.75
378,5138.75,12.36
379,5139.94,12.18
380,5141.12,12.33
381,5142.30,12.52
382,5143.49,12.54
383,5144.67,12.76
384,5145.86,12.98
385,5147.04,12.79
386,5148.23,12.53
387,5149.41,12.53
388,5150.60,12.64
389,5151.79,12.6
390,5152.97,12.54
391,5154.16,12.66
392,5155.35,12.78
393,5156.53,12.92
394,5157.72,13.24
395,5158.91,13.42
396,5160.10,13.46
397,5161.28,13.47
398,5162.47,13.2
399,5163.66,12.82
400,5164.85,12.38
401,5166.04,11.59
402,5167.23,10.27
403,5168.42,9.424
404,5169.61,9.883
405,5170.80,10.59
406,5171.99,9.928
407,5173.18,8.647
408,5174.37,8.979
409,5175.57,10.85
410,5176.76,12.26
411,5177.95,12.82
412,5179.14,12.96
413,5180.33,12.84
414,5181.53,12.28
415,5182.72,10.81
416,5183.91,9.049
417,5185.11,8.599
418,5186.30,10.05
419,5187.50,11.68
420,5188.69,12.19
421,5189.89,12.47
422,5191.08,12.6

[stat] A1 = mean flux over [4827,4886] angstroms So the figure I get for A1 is 13.1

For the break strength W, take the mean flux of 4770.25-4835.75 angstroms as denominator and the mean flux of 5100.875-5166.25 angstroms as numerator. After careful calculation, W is 0.92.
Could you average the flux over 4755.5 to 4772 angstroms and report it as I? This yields 13.7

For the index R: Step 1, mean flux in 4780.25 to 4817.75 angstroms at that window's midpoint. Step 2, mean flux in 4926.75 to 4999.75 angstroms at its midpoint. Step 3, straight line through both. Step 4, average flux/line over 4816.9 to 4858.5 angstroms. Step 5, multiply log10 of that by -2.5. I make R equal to 0.01 mag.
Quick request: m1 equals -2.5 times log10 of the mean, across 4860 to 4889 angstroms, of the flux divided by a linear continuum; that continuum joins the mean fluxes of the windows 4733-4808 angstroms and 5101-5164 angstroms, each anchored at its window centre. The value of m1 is 0.10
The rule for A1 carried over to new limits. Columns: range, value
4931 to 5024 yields 13.3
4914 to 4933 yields 13.3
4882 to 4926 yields 13.3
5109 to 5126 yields 13.3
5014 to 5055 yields 13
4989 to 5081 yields 13.2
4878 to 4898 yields 13.3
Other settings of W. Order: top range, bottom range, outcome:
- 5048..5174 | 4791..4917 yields 0.96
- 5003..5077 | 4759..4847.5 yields 0.94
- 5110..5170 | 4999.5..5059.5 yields 0.98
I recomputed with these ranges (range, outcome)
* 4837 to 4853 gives 13.8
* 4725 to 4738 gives 13.8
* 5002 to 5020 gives 12.7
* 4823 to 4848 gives 13.8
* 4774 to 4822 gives 14.1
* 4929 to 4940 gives 13.5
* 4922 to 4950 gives 13.5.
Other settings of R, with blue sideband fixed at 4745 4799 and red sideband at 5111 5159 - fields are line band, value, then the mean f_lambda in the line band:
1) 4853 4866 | 0.170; 11.7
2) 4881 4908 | 0.009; 13.5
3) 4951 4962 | 0.012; 13.3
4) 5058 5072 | -0.037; 13.6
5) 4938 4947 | 0.002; 13.5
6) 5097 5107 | -0.001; 13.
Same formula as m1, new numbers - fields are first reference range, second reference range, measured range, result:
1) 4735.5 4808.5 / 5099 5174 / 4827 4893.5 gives 0.05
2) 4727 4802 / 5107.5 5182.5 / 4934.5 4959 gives -0.01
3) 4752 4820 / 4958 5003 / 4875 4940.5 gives 0.02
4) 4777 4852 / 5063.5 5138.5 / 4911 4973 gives 0.02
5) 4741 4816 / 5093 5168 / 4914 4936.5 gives 0.02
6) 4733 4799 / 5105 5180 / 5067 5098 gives -0.05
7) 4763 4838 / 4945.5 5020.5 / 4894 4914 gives -0.02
